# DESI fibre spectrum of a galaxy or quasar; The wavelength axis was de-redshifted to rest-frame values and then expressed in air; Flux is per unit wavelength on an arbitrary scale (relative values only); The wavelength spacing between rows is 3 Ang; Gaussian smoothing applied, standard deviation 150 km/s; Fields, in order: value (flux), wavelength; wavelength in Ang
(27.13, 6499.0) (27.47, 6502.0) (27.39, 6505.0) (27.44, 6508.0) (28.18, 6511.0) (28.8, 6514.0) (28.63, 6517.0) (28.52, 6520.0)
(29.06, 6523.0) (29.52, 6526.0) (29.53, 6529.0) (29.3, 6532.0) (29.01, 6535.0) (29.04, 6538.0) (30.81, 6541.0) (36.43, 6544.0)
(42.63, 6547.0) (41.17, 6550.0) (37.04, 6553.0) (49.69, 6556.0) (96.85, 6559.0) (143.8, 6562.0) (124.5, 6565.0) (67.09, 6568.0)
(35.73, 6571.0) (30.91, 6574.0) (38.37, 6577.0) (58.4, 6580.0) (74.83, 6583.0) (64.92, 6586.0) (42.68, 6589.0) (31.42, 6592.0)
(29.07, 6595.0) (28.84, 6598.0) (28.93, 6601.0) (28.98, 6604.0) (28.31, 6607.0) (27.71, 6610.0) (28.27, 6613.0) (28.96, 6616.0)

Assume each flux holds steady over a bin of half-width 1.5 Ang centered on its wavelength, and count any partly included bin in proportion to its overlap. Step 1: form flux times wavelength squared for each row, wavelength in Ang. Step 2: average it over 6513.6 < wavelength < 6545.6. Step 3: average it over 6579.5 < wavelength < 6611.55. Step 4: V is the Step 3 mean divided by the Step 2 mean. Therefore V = 1.35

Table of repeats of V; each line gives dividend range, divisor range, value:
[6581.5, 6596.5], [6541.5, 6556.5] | 1.22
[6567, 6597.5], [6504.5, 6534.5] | 1.65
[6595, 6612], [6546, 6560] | 0.55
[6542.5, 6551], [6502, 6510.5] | 1.47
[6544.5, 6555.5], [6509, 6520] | 1.45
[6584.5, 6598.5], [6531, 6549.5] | 1.22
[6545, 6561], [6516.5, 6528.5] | 1.94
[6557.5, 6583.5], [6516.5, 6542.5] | 2.57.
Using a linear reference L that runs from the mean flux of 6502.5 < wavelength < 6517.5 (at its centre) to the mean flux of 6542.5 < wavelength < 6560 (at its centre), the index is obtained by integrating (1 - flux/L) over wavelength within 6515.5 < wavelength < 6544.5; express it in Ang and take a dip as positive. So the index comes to 6.3 Ang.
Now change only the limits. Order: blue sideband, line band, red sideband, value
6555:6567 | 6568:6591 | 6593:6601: 4.3 Ang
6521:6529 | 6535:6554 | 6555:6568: 9.0 Ang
